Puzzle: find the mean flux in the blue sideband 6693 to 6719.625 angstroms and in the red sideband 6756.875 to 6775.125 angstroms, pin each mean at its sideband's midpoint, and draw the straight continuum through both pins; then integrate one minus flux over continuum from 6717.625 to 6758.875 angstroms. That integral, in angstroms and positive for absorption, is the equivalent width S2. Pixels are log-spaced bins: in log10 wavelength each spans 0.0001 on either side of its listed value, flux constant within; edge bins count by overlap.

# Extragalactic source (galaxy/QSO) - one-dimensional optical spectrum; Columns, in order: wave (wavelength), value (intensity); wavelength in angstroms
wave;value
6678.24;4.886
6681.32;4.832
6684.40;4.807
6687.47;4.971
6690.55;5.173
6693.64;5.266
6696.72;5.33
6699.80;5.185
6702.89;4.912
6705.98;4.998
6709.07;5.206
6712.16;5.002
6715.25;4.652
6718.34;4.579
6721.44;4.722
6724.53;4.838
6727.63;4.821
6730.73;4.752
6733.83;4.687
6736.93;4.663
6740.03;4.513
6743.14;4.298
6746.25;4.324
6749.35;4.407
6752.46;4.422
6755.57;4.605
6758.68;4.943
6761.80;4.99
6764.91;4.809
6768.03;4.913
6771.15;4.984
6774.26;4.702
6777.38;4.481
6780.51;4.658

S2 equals 2.89 angstroms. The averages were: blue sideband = 5.01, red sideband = 4.89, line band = 4.6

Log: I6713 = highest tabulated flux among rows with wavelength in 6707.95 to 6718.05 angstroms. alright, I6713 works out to 5.206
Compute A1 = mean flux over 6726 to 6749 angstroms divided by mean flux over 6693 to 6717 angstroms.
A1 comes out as 0.90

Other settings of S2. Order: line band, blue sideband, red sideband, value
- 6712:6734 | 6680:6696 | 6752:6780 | 0.75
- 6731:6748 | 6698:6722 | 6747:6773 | 1.07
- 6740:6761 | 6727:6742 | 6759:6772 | 1.23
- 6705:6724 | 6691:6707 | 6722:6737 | 0.37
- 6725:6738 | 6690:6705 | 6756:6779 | 0.66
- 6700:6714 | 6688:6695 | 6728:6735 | -0.08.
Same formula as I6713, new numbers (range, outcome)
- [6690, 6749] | 5.33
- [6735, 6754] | 4.663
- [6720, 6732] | 4.838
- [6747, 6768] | 4.99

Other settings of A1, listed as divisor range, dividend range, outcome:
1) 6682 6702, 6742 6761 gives 0.89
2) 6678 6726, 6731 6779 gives 0.94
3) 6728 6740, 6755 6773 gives 1.04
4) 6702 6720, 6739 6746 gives 0.90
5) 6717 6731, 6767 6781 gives 1.00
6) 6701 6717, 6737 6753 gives 0.89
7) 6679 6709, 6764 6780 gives 0.94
